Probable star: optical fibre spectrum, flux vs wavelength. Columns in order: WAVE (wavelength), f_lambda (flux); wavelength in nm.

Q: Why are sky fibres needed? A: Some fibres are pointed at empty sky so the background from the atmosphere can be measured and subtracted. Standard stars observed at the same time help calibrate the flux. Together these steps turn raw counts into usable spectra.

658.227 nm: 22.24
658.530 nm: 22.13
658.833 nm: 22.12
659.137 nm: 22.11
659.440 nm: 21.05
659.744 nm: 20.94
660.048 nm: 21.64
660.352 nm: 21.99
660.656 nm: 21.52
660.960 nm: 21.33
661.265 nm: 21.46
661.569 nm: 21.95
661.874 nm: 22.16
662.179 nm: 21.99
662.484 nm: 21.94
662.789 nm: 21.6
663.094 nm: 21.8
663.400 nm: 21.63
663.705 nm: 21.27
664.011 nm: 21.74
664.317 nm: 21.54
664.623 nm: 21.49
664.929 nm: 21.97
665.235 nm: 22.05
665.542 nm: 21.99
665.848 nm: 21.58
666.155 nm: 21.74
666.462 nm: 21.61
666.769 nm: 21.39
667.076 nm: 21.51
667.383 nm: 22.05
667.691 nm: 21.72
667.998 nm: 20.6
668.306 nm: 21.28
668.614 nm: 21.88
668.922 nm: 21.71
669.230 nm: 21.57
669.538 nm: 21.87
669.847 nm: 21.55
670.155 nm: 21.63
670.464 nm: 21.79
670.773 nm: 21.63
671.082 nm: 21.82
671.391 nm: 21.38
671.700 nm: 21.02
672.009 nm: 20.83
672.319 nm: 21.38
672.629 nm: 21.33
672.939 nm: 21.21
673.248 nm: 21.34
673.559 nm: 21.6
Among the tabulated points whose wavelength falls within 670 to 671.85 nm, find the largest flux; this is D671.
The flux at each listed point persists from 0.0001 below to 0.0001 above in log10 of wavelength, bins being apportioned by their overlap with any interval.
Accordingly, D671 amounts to 21.82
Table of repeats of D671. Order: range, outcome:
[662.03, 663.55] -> 21.99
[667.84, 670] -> 21.88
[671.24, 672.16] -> 21.38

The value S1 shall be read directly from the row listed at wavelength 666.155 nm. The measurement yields 21.74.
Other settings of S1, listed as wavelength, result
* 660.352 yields 21.99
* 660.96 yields 21.33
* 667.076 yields 21.51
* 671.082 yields 21.82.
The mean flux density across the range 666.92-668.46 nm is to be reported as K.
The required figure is 21.4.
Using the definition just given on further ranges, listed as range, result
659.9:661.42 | 21.6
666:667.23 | 21.6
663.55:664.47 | 21.5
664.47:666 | 21.8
